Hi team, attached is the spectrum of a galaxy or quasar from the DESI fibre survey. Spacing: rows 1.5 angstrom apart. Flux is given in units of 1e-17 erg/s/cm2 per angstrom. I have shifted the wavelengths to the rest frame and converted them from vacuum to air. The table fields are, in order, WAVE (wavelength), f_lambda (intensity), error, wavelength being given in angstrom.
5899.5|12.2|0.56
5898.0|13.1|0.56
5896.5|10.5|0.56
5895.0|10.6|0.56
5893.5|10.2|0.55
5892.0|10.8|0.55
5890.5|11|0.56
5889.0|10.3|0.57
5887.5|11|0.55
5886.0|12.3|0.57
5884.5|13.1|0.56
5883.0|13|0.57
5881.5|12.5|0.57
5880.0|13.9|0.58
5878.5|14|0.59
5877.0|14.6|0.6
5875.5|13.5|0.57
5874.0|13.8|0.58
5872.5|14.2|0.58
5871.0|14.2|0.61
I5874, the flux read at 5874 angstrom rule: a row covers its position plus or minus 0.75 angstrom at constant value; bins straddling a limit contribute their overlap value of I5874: 13.8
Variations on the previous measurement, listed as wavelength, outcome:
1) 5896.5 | 10.5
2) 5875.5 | 13.5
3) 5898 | 13.1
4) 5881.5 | 12.5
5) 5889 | 10.3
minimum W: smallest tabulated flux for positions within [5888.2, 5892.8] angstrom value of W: 10.3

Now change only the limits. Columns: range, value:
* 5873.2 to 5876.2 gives 13.5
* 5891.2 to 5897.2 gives 10.2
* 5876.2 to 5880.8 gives 13.9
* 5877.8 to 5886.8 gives 12.3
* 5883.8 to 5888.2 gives 11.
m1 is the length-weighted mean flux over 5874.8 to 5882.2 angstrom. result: 13.7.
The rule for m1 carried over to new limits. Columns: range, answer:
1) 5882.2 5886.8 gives 12.8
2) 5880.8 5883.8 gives 12.8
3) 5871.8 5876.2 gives 13.8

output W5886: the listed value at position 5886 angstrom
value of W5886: 12.3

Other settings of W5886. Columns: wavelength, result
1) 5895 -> 10.6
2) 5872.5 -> 14.2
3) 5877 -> 14.6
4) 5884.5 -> 13.1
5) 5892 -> 10.8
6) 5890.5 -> 11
